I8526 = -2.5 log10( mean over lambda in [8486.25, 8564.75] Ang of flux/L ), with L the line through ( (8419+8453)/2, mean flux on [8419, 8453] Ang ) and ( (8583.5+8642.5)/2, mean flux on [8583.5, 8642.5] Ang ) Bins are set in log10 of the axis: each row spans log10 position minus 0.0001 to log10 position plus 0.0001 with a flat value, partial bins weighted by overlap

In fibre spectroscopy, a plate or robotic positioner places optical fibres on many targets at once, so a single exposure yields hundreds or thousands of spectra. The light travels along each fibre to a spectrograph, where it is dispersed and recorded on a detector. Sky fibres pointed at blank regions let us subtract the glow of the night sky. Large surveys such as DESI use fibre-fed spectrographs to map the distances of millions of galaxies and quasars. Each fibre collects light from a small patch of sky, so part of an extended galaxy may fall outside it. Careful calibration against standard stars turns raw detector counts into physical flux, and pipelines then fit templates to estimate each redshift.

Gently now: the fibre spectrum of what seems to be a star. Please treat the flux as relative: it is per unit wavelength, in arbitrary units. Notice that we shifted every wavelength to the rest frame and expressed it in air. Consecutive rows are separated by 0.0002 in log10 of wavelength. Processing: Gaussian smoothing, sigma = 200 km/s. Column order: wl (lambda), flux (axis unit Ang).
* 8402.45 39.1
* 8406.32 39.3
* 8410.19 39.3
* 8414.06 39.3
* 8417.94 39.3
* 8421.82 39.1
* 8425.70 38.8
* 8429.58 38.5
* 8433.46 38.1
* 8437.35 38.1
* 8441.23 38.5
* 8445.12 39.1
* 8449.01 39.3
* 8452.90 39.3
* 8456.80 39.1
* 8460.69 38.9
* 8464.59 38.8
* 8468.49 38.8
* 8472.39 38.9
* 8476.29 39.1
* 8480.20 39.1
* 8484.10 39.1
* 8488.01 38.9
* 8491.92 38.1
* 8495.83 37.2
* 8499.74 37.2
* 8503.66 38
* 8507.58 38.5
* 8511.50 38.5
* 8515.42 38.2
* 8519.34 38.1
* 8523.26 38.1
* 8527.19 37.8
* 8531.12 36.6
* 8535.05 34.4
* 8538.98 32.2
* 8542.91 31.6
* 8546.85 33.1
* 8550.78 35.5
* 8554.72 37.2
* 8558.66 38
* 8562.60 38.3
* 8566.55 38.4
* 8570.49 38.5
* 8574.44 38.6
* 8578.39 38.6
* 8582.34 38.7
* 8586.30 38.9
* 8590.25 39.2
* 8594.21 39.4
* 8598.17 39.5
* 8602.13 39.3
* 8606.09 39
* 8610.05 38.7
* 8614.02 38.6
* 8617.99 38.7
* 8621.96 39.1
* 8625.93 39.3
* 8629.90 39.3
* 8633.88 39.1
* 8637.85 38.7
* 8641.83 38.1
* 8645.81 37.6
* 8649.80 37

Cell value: 0.06 mag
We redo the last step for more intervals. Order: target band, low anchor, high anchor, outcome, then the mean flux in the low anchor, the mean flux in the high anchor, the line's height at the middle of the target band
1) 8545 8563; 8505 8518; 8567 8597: 0.07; 38.4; 38.8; 38.6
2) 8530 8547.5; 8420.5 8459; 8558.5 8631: 0.16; 38.8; 38.9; 38.8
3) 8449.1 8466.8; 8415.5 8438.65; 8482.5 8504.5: -0.02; 38.7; 38.1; 38.4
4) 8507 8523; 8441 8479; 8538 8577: -0.02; 39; 36.3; 37.5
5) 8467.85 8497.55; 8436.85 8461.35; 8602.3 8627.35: 0.01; 39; 38.9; 38.9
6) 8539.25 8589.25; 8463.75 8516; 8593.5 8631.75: 0.05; 38.5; 39.1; 38.8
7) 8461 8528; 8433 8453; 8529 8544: -0.07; 38.7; 33.9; 36.1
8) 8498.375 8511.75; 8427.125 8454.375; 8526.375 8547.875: -0.07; 38.7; 34.1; 35.7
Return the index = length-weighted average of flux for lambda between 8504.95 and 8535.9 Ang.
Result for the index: 37.6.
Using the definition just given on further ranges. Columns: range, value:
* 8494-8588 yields 37.1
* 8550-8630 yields 38.6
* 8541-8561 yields 35.2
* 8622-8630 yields 39.3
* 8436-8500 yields 38.7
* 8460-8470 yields 38.8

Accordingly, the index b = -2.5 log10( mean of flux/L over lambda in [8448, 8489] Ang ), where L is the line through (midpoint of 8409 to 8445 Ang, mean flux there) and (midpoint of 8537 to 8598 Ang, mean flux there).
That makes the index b -0.02 mag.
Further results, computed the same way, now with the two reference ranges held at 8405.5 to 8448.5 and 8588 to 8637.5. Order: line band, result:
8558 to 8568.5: 0.02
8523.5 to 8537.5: 0.08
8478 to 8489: 0.00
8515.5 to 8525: 0.02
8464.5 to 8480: 0.00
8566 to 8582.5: 0.01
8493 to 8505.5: 0.04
